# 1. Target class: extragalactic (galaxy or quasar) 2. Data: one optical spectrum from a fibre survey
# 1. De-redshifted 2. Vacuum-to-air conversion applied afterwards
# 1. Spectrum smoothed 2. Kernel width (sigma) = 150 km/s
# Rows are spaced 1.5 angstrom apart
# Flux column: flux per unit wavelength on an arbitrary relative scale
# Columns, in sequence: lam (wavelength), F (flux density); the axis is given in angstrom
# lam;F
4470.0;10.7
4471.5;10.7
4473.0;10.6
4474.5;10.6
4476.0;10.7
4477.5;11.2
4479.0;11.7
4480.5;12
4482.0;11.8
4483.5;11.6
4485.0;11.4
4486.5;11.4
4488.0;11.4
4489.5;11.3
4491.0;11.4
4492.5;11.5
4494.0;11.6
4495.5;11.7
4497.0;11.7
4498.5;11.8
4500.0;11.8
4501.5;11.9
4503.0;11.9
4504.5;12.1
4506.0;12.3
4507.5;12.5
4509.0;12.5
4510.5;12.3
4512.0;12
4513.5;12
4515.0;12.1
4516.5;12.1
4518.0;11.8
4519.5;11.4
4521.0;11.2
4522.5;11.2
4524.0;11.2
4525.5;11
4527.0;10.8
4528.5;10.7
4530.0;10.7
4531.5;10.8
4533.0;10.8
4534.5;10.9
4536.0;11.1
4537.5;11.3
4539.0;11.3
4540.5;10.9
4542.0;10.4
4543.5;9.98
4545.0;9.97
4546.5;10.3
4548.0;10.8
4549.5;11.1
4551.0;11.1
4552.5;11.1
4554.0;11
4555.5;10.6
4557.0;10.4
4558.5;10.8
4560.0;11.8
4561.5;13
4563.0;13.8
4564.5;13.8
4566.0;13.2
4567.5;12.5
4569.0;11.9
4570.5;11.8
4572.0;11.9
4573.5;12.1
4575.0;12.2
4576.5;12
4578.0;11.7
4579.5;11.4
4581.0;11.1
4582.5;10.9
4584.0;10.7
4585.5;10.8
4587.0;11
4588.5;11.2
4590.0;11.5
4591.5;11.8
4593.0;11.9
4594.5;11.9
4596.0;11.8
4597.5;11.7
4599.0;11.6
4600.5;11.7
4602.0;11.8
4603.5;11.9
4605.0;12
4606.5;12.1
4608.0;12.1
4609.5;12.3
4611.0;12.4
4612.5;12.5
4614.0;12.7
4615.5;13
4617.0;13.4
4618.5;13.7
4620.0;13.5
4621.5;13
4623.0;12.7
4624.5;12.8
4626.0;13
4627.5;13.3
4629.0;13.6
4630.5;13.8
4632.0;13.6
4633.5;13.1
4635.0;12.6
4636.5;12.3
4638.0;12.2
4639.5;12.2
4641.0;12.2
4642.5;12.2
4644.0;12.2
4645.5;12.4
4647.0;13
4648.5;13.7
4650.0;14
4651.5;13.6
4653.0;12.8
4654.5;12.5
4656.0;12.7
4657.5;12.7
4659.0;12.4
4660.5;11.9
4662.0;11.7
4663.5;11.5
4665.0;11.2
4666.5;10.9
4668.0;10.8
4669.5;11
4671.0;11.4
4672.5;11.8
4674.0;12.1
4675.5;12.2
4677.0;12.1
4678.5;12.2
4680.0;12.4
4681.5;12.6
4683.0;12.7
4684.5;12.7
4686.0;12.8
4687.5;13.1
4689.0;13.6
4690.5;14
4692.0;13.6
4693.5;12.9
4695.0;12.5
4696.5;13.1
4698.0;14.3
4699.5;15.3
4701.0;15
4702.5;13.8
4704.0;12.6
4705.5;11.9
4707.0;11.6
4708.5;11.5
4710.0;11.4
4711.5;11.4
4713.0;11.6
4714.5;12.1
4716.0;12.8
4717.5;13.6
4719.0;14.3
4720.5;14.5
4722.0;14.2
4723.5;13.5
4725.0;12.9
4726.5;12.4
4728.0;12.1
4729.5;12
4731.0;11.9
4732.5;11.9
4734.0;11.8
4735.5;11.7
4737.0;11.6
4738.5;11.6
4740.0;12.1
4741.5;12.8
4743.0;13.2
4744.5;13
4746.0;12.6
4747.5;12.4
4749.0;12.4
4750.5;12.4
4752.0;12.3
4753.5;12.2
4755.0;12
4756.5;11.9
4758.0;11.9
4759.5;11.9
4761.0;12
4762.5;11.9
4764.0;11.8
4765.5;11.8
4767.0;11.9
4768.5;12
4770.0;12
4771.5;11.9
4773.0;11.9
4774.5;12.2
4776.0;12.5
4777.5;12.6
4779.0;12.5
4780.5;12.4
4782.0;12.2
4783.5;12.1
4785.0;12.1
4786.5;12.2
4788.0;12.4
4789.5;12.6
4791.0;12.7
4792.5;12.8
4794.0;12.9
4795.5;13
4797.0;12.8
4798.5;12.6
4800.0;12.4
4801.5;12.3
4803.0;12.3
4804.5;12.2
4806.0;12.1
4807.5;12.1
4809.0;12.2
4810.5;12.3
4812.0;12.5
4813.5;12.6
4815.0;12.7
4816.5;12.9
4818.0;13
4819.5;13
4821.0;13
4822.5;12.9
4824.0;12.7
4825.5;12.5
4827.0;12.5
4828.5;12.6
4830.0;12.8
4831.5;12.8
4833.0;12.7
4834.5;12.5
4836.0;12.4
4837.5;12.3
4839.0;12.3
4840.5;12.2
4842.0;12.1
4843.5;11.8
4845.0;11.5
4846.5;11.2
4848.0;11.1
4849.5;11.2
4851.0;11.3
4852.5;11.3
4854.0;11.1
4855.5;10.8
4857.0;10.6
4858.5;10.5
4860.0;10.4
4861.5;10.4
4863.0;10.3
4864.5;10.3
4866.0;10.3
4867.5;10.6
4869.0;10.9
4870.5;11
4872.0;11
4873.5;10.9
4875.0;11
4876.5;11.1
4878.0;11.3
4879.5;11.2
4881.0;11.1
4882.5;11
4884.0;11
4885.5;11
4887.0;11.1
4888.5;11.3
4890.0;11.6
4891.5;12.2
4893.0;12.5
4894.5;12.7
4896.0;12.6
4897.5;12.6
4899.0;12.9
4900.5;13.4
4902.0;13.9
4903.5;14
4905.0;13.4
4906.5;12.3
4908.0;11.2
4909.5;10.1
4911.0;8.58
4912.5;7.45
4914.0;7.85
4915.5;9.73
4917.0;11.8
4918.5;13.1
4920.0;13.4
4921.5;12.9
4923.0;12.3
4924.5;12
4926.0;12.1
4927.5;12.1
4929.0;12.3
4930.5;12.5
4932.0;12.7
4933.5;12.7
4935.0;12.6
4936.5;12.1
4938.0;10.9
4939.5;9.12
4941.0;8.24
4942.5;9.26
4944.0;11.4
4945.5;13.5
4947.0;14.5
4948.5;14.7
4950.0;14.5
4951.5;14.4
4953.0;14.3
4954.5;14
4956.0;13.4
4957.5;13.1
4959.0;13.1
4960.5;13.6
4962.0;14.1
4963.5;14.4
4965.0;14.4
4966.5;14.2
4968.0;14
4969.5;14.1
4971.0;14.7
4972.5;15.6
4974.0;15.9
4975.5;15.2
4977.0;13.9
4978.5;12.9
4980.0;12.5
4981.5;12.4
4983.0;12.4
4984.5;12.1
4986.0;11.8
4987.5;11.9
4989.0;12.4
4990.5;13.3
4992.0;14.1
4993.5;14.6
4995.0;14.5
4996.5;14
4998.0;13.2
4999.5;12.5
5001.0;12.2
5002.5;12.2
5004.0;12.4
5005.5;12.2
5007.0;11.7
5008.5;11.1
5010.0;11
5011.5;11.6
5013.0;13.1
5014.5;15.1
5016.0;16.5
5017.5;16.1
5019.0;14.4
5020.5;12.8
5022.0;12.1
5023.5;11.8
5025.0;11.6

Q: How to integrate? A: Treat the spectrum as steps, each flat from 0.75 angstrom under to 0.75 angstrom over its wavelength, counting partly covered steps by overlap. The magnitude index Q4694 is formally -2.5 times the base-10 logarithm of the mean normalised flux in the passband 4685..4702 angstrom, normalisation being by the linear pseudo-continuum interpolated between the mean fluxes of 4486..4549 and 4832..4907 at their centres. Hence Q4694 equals -0.19 mag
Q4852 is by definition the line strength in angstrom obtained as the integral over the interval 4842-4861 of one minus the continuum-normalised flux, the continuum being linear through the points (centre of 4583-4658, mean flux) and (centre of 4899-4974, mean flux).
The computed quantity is 2.2 angstrom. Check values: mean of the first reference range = 12.5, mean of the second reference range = 12.6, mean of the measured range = 11.1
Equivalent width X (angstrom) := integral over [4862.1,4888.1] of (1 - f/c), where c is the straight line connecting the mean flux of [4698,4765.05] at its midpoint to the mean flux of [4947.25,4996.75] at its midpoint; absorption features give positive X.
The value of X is 4.7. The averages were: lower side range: 12.5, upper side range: 13.8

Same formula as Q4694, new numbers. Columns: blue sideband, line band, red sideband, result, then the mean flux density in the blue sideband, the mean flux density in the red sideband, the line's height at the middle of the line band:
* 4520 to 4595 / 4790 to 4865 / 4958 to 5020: 0.050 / 11.3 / 13.4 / 12.7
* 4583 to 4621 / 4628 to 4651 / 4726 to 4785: -0.071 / 12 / 12.1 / 12.1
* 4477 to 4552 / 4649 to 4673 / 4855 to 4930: -0.063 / 11.4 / 11.4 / 11.4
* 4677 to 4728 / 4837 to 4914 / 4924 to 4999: 0.155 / 13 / 13.1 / 13.1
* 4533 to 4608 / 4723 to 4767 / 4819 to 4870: -0.054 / 11.5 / 11.7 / 11.6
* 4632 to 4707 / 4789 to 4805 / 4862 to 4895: -0.079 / 12.6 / 11.1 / 11.7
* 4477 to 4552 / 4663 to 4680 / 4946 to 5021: 0.047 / 11.4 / 13.5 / 12.1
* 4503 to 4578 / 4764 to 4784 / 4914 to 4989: 0.013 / 11.5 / 12.9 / 12.3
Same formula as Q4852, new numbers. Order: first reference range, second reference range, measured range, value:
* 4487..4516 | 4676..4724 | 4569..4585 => 0.9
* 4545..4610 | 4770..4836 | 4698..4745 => -1.8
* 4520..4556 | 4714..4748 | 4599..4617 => -1.2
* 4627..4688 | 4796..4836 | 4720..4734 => -0.3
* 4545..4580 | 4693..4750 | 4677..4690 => -0.3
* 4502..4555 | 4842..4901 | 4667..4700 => -4.0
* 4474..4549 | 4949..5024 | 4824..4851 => 1.4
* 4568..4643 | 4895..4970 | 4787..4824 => -0.7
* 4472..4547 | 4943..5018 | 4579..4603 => 0.6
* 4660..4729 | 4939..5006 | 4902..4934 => 3.5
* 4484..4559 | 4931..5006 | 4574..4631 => -2.6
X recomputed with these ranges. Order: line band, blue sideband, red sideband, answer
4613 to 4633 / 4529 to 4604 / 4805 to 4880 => -3.02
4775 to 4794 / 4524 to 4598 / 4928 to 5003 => -0.15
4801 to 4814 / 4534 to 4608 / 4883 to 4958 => -0.44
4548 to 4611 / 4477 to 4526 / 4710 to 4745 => 1.46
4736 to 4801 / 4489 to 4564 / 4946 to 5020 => 1.32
